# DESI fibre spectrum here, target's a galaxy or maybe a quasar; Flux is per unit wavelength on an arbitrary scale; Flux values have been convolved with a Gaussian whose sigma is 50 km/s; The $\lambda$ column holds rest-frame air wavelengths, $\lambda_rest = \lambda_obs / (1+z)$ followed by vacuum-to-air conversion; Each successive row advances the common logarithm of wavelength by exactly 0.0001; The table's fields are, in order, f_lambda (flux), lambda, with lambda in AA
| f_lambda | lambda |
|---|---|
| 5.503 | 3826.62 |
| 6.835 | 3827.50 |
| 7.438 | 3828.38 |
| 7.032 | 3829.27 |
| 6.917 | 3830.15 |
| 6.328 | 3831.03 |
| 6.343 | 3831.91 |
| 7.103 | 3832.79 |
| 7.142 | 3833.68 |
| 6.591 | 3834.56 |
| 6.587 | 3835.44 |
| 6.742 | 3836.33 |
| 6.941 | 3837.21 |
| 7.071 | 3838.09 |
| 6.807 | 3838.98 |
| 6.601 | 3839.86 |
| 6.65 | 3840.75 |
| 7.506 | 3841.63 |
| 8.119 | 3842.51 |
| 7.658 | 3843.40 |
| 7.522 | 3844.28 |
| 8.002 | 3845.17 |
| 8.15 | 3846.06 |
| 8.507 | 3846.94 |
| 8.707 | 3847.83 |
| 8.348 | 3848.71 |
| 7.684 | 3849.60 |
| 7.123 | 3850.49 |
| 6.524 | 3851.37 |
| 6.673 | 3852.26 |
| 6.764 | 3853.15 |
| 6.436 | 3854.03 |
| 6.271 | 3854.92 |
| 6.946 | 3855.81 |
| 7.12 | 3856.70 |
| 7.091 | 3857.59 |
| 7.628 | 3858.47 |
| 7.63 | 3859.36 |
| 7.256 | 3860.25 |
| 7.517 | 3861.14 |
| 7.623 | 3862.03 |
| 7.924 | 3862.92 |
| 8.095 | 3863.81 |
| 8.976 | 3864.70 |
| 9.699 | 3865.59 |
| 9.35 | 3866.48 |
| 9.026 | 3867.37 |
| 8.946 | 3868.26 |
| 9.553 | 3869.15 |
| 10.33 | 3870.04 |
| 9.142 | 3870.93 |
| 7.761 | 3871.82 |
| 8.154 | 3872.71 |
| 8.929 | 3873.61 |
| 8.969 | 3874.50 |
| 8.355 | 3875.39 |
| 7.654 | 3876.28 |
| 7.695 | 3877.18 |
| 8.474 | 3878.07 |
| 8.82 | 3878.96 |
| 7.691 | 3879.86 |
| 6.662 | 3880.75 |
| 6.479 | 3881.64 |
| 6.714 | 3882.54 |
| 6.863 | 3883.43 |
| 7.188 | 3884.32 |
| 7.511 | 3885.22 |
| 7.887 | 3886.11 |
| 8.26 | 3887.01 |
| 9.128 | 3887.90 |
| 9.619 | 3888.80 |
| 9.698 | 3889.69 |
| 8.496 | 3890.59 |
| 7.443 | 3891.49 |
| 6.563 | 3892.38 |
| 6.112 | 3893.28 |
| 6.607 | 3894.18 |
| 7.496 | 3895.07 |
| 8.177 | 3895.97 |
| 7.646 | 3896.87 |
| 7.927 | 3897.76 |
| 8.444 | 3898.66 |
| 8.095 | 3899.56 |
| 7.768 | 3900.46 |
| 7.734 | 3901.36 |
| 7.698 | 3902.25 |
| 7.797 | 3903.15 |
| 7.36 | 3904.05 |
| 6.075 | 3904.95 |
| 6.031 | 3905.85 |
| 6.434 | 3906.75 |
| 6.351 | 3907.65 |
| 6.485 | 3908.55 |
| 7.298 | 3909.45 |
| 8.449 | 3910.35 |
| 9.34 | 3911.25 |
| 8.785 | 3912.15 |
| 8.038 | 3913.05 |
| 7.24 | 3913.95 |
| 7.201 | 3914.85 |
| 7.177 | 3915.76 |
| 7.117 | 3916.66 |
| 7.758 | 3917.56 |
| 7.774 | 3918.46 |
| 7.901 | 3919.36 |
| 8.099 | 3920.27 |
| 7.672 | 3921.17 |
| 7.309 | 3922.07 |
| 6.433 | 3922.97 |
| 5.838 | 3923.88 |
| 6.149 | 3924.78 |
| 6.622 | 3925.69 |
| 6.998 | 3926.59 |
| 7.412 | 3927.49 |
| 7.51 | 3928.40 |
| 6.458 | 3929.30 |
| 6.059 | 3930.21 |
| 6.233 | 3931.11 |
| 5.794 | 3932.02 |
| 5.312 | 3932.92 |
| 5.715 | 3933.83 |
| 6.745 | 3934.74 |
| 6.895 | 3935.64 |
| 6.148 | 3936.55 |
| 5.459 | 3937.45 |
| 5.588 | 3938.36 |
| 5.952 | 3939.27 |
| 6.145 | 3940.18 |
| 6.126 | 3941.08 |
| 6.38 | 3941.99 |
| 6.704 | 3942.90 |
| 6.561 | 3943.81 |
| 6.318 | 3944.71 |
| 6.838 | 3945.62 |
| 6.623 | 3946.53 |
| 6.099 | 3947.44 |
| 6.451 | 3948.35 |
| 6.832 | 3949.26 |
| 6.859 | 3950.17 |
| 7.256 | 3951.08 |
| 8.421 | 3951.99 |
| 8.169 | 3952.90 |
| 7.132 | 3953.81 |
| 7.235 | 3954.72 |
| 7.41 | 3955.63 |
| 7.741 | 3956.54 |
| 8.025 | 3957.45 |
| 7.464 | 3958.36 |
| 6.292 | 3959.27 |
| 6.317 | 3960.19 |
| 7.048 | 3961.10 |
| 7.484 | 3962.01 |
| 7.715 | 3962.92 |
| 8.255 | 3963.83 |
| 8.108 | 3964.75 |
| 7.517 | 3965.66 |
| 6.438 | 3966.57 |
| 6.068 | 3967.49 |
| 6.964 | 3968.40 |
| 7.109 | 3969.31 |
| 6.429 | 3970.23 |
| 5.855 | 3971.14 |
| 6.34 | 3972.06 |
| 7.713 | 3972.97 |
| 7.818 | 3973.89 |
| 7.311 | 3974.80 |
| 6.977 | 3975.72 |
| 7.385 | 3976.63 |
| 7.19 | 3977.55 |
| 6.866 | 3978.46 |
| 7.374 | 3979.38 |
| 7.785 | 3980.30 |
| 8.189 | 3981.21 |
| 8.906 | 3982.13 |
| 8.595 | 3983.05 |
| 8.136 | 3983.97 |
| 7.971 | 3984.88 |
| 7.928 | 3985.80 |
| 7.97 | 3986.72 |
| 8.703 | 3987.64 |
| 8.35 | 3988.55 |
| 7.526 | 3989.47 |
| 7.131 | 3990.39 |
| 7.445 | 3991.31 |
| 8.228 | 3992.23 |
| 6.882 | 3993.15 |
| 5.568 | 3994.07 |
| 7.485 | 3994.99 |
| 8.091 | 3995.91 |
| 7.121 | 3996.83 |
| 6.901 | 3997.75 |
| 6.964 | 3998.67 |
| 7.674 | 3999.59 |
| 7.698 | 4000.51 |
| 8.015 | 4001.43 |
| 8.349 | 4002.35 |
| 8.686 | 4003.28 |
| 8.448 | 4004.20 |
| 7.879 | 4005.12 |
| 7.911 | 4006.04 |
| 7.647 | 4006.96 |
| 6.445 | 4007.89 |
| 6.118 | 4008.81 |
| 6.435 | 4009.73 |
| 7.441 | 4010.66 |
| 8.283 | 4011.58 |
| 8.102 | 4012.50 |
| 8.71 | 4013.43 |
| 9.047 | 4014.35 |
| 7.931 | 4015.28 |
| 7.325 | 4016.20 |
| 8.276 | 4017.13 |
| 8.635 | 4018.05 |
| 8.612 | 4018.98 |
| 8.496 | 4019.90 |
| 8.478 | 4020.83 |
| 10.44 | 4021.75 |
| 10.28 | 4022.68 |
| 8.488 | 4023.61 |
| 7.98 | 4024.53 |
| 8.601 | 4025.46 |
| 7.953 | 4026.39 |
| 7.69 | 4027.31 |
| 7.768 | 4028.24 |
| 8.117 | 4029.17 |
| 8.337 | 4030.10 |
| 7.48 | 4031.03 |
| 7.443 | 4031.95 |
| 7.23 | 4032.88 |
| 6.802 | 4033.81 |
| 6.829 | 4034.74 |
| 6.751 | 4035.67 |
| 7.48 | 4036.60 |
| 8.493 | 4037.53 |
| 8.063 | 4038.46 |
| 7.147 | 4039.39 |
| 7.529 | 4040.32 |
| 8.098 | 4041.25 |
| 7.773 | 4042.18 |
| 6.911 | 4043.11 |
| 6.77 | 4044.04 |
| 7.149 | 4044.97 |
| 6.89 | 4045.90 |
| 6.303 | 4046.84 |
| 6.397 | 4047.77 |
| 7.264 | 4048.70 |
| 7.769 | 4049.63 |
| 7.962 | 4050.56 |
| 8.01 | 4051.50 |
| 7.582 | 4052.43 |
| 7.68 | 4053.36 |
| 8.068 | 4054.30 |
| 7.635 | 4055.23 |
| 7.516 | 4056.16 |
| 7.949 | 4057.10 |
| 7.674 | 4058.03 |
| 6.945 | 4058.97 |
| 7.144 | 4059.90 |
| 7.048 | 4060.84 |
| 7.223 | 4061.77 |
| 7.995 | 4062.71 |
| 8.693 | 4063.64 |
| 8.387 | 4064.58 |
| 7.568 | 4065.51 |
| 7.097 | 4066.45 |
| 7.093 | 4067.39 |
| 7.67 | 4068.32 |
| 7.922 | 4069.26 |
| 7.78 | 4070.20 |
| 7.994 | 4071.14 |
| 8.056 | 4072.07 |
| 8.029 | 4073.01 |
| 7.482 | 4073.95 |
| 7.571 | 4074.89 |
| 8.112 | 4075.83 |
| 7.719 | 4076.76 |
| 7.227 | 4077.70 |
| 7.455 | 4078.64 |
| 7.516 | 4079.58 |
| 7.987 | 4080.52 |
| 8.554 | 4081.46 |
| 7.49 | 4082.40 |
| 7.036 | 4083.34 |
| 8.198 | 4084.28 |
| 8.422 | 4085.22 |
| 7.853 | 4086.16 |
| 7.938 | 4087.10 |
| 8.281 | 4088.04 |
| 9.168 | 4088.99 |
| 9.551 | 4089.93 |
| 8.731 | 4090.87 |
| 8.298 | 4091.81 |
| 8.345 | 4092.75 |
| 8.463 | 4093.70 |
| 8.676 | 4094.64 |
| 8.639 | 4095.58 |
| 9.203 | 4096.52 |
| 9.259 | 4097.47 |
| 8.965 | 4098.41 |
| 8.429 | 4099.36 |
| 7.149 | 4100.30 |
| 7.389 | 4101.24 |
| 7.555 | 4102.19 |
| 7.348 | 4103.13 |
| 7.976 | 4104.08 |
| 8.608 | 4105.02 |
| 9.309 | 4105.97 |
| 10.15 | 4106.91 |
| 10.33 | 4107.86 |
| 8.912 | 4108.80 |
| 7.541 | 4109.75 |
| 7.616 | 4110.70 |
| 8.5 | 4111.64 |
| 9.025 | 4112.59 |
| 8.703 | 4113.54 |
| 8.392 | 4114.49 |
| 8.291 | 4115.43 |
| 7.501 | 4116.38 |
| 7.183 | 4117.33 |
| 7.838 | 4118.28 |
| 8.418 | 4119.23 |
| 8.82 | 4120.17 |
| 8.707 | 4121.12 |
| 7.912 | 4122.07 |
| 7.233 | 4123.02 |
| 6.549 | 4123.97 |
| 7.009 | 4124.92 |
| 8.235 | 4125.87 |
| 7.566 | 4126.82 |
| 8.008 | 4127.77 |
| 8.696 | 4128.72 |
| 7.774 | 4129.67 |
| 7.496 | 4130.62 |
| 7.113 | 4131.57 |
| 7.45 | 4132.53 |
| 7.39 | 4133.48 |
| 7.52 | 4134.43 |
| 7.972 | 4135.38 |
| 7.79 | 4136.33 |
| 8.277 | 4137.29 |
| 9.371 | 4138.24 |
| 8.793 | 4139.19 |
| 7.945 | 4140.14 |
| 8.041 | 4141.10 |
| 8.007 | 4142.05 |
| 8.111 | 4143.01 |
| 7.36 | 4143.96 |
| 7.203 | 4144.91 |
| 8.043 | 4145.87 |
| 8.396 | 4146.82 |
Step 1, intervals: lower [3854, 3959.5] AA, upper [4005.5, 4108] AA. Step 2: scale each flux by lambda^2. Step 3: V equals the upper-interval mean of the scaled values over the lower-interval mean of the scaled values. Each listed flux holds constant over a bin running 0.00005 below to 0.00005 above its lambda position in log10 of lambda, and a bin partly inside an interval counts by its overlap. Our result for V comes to 1.15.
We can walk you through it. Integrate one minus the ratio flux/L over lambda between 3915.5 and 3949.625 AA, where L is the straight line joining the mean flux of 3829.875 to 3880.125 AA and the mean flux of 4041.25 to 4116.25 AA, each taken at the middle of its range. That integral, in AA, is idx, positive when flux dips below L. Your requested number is 5.3 AA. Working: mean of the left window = 7.73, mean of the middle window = 6.61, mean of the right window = 7.97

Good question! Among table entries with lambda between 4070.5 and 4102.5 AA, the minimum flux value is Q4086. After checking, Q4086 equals 7.036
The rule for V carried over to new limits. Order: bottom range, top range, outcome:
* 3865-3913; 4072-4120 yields 1.15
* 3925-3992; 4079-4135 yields 1.25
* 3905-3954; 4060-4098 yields 1.26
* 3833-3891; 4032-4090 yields 1.08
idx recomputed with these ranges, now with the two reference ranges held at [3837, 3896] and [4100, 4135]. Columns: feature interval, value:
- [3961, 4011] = 2.8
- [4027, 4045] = 1.0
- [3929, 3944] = 3.3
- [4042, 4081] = 2.1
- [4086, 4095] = -0.6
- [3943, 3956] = 1.5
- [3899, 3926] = 1.8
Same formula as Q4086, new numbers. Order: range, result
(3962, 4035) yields 5.568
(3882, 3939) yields 5.312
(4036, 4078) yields 6.303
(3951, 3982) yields 5.855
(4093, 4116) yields 7.149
